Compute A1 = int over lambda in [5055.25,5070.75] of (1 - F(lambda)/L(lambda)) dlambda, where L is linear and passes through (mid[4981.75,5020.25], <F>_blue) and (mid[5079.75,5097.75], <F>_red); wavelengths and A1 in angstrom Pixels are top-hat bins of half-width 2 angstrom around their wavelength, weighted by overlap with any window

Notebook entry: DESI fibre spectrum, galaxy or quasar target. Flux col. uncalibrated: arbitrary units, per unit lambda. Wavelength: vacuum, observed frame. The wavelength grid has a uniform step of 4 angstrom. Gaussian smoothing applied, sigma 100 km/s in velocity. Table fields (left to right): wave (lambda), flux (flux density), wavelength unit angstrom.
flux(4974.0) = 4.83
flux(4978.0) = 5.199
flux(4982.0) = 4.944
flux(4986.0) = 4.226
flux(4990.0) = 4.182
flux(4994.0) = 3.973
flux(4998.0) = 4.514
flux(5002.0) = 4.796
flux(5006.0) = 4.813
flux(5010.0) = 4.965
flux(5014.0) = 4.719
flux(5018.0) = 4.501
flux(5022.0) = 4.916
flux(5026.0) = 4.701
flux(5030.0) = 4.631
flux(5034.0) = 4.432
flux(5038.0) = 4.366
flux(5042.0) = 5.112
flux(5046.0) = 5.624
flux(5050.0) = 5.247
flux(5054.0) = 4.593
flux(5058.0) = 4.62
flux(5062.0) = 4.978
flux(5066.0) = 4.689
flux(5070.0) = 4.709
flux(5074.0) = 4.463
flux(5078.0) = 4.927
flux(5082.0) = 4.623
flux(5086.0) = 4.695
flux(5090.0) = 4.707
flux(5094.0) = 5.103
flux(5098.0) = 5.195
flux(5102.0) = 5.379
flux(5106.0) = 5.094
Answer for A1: 0.0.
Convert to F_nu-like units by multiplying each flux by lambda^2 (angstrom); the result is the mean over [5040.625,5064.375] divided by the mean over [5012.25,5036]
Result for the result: 1.09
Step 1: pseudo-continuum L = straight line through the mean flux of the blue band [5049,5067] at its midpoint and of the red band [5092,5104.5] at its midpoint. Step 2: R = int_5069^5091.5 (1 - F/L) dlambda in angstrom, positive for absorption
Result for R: 1.6 angstrom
